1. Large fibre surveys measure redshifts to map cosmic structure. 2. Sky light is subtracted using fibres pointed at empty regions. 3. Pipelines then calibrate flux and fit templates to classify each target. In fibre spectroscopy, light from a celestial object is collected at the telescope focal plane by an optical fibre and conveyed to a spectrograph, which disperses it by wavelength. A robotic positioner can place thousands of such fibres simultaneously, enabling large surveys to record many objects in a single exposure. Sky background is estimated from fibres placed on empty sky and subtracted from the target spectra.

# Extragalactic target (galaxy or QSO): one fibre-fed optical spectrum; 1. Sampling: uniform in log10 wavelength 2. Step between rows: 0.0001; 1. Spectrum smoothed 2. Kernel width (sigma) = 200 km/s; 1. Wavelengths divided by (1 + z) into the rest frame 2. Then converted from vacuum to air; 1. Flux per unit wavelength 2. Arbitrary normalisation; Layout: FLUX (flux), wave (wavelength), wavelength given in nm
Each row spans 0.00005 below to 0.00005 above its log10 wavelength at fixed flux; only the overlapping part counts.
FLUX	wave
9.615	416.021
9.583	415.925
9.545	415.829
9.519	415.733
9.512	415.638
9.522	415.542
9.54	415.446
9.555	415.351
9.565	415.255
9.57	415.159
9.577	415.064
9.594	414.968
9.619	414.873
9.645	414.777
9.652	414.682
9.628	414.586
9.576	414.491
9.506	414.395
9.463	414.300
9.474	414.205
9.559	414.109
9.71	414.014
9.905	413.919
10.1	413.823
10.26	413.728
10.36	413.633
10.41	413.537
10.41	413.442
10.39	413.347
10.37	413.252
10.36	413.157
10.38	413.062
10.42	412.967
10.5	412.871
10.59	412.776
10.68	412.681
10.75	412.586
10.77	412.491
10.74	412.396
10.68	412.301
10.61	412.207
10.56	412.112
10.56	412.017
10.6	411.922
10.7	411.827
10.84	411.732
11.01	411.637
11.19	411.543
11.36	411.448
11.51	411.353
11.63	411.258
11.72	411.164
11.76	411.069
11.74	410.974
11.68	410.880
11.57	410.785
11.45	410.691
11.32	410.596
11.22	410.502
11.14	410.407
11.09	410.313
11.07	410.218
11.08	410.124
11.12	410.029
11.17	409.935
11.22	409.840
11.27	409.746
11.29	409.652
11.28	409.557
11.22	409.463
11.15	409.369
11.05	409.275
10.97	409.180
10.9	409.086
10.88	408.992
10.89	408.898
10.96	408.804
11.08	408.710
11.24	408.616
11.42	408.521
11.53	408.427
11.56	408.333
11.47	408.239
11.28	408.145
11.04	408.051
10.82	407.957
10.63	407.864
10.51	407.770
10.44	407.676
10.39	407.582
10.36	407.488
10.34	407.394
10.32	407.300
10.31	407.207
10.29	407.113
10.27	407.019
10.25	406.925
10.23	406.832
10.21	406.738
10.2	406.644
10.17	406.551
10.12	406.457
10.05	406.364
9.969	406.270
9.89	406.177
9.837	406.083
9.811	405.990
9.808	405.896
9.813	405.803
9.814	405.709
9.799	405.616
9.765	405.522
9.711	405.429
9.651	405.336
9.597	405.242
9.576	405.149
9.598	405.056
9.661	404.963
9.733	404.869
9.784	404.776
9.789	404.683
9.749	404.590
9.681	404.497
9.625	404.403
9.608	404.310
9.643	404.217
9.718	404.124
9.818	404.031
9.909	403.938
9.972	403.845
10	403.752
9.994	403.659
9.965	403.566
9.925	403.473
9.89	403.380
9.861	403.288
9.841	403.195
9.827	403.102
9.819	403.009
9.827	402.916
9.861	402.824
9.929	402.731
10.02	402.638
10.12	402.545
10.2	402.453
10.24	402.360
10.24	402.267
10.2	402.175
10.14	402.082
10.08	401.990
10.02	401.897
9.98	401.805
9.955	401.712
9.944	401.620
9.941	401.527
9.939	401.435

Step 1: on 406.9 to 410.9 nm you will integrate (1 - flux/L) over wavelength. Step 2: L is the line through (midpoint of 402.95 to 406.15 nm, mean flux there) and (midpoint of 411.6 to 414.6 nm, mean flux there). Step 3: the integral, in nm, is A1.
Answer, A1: -0.37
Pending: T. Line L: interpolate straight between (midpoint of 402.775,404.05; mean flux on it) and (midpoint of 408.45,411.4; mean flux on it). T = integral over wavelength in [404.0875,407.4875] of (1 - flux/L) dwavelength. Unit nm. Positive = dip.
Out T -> 0.16 nm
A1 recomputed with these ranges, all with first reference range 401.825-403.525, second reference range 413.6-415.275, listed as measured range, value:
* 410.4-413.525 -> -0.373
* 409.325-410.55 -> -0.169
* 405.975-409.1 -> -0.222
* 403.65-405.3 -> 0.036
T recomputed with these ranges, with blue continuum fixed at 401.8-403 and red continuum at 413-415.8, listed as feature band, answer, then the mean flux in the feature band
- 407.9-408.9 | -0.13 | 11.2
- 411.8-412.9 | -0.09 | 10.7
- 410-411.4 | -0.21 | 11.4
